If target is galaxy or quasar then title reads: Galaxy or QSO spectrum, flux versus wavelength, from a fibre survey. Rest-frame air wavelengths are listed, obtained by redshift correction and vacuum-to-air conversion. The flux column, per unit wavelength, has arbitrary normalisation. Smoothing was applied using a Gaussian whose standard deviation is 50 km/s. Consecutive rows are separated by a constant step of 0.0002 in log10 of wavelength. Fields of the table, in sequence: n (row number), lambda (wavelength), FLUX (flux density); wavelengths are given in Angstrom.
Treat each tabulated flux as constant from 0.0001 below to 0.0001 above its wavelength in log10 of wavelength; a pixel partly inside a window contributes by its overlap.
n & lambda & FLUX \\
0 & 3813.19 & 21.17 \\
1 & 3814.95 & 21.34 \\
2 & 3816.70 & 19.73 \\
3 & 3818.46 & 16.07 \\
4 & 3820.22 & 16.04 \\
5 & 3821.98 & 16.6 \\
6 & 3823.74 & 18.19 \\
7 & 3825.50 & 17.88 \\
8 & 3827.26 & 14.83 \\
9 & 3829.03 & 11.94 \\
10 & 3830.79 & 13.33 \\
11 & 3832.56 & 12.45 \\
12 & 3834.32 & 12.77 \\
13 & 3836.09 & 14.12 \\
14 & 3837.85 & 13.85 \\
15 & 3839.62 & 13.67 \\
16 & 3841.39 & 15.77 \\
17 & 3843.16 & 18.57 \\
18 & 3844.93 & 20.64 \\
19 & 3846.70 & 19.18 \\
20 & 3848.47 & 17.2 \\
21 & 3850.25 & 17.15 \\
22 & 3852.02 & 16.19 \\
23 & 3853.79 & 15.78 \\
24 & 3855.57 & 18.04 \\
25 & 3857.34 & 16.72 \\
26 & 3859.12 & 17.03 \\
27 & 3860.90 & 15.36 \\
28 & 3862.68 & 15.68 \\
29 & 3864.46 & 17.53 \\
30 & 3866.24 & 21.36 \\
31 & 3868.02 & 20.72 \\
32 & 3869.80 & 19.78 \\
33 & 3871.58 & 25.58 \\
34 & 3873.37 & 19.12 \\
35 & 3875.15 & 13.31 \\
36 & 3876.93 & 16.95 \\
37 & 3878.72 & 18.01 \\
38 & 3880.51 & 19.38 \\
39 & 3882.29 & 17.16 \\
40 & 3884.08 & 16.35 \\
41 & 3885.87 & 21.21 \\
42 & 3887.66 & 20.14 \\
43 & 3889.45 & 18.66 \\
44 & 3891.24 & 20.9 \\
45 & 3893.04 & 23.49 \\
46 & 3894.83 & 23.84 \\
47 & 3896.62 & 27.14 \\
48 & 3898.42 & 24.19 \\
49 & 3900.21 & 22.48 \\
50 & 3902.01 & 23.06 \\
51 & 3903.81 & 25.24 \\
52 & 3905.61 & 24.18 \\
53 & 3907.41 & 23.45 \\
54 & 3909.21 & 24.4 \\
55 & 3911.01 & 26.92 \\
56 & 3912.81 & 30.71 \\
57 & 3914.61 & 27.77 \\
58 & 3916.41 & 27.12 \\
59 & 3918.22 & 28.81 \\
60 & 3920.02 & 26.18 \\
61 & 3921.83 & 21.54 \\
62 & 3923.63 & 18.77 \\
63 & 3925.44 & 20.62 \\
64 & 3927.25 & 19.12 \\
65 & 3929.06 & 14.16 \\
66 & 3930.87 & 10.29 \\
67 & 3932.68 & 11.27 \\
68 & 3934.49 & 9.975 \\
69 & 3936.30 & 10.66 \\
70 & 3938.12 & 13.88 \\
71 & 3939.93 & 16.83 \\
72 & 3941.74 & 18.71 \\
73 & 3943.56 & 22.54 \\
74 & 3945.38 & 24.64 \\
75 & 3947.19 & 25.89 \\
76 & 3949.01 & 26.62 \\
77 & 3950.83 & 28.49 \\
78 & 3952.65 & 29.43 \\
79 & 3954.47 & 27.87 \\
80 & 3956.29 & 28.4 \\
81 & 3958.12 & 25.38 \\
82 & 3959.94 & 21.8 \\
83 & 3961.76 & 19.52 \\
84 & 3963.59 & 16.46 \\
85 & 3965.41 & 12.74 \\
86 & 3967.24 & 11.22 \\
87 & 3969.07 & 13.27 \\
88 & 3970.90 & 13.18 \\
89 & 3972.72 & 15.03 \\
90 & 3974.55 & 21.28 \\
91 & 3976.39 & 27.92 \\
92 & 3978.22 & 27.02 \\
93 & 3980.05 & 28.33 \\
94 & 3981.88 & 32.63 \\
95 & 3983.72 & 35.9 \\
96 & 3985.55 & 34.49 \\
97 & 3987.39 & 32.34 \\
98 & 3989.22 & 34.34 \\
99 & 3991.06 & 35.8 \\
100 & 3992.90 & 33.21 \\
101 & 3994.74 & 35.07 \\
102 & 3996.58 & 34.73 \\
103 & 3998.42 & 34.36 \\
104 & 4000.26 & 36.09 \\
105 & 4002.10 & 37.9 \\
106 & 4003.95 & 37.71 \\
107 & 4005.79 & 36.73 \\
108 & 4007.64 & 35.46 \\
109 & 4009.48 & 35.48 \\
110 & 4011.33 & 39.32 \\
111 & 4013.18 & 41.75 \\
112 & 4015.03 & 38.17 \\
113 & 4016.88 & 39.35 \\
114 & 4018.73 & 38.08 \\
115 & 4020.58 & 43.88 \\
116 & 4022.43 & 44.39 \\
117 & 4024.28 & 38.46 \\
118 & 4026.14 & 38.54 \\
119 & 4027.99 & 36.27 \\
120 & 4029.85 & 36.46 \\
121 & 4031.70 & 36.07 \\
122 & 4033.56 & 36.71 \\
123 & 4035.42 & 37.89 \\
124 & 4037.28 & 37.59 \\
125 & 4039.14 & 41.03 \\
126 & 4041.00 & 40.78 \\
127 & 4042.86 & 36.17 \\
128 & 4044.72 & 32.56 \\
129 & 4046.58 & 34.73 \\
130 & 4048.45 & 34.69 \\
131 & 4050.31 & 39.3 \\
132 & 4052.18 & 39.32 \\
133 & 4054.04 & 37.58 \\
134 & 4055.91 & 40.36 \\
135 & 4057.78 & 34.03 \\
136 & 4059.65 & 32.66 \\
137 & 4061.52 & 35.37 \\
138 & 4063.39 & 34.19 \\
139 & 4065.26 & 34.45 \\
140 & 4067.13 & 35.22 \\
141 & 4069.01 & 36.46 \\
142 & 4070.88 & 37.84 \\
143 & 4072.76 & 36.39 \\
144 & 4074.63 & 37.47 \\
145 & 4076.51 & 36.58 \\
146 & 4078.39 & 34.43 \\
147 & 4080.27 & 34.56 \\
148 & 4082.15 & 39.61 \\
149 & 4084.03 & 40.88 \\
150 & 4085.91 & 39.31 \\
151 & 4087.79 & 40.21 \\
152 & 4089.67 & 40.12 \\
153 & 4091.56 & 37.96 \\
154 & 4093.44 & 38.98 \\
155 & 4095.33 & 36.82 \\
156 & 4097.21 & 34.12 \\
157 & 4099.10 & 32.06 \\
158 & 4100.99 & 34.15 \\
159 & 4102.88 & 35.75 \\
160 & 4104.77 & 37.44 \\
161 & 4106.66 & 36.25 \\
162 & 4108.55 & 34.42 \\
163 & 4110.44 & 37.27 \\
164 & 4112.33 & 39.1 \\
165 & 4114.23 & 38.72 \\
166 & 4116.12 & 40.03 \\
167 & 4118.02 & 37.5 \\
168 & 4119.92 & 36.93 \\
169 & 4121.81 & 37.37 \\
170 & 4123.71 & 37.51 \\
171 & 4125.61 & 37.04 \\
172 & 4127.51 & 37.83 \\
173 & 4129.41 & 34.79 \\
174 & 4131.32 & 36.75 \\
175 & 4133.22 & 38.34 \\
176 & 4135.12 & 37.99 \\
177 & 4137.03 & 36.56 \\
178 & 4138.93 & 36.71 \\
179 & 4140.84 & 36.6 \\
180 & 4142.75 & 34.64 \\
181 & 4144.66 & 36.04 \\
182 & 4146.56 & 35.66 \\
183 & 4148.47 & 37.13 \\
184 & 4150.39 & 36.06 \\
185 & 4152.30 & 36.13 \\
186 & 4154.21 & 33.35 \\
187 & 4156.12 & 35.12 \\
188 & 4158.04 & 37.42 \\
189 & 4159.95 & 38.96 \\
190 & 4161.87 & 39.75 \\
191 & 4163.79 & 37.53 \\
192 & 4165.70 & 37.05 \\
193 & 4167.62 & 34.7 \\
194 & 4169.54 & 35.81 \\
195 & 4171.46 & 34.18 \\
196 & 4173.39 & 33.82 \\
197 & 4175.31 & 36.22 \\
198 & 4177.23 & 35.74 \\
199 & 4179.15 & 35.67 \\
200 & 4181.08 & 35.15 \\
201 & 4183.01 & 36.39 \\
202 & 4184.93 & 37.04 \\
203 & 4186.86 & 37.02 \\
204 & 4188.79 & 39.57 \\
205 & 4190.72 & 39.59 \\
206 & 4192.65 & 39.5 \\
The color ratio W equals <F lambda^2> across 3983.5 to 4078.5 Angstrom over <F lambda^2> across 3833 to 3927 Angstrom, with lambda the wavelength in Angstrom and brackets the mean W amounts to 2.0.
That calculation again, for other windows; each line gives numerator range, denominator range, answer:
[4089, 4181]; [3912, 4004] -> 1.63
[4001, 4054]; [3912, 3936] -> 1.99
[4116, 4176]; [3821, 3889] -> 2.47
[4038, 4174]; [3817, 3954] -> 2.11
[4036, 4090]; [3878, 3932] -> 1.81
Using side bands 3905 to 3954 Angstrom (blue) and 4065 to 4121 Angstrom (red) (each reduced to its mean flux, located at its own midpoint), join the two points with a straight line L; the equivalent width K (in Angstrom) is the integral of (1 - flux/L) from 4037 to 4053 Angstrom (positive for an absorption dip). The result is -2.4 Angstrom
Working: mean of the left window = 21.6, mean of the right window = 37.1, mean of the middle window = 37.3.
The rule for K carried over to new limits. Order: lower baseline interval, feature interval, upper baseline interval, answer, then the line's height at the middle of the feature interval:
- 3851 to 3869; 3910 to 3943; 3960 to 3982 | -1.82 Angstrom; 18.7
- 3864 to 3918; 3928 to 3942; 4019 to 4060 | 7.20 Angstrom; 26.8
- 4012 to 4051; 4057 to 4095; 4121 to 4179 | 0.69 Angstrom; 37.5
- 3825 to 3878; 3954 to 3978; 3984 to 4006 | 9.00 Angstrom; 31.5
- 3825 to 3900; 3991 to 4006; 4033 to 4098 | -2.40 Angstrom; 30.8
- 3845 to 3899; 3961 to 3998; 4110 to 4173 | 0.69 Angstrom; 26.2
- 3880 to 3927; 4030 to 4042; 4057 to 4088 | -1.67 Angstrom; 33.5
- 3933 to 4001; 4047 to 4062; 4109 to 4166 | -2.73 Angstrom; 31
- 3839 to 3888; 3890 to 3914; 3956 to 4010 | -3.73 Angstrom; 21.2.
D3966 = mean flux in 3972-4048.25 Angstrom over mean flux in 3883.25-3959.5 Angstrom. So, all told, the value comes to 1.60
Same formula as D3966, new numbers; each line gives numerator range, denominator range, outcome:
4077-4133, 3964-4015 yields 1.23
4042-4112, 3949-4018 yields 1.24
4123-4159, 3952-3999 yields 1.39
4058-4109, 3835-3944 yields 1.87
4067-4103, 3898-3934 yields 1.66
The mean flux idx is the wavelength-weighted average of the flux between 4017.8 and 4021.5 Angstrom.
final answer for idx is 41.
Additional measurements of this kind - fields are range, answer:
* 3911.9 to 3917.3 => 28.6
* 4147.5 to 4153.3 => 36.4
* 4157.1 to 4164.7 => 38.4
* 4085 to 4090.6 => 39.9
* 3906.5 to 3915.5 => 26.7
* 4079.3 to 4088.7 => 38.9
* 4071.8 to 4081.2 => 35.9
